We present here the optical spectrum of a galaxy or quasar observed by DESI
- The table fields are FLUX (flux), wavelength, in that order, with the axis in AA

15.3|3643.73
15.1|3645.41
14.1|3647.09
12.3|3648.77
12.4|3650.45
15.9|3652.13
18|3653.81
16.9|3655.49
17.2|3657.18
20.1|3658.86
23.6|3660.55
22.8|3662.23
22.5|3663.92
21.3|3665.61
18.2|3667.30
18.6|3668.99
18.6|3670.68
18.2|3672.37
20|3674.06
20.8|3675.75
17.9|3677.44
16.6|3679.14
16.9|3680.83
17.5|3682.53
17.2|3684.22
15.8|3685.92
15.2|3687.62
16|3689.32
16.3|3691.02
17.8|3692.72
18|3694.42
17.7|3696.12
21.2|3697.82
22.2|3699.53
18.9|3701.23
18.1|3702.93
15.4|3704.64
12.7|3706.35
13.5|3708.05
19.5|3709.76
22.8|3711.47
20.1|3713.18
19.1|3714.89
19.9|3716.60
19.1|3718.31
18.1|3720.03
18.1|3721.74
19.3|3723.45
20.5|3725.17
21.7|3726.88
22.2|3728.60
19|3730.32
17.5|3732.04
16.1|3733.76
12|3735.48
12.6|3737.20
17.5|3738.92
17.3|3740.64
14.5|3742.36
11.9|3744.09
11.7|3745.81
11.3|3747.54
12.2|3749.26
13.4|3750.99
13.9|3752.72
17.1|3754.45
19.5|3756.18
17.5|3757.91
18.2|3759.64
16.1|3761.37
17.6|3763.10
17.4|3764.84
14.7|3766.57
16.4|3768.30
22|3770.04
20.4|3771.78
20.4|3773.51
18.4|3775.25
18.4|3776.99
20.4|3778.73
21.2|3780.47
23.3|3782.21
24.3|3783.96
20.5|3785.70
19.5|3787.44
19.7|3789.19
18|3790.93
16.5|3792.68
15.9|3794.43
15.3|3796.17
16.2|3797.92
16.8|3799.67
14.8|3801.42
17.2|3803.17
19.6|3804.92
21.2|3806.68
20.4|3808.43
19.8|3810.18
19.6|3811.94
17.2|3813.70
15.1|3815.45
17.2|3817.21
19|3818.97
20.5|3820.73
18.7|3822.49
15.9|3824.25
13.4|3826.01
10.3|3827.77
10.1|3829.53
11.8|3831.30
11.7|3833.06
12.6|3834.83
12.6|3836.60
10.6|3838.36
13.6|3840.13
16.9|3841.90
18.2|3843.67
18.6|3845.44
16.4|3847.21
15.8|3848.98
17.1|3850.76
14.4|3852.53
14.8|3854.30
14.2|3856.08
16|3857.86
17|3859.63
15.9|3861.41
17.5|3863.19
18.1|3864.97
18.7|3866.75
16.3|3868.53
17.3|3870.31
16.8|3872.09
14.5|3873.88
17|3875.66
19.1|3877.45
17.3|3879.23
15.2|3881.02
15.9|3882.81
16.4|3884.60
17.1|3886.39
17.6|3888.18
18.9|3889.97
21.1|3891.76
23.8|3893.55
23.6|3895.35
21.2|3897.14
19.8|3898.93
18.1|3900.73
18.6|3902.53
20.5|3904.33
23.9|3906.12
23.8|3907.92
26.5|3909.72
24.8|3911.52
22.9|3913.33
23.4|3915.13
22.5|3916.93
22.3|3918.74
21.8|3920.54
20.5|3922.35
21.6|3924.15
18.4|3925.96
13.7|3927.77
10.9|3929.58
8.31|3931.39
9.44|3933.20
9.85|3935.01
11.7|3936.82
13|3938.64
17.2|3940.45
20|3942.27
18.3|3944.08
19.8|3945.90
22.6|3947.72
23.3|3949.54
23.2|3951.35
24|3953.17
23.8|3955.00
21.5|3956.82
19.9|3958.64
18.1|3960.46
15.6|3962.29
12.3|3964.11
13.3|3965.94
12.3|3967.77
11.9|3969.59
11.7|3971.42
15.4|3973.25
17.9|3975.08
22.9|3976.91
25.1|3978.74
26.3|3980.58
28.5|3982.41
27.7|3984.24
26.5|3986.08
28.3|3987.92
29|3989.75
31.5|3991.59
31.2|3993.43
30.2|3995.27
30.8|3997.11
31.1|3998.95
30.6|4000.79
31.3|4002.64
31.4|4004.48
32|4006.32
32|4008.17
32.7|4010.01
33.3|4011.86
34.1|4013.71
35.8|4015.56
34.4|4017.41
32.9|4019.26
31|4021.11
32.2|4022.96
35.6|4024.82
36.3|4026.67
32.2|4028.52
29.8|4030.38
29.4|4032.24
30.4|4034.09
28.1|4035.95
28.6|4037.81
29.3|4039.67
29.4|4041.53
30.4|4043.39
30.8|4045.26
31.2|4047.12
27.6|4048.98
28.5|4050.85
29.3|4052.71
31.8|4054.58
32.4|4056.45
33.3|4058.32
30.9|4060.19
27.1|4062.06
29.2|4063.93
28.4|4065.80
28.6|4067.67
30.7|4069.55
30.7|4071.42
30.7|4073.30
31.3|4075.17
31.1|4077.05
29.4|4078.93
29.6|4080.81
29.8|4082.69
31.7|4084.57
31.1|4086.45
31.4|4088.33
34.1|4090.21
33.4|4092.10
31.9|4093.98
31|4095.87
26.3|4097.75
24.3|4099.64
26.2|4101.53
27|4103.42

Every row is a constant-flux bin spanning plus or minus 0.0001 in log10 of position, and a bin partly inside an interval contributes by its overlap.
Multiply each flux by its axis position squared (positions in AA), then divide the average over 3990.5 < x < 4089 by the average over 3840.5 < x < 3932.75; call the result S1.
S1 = 1.8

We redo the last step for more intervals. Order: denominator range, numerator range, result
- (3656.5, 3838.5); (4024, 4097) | 2.05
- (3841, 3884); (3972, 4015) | 1.84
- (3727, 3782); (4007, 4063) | 2.14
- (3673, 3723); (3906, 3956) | 1.21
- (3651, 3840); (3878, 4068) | 1.57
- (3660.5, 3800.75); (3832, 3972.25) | 1.08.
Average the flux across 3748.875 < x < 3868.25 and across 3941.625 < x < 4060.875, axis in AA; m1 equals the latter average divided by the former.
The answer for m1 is 1.59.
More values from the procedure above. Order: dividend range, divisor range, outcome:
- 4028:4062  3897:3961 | 1.55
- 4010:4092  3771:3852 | 1.81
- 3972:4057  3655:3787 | 1.66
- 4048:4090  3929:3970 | 1.82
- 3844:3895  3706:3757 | 1.02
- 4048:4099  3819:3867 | 1.99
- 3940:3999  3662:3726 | 1.20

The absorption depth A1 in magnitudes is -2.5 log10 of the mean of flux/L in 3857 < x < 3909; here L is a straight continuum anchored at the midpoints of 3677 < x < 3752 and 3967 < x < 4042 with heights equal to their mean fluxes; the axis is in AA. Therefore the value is 0.27 mag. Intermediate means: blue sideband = 17.1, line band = 18.6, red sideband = 28.6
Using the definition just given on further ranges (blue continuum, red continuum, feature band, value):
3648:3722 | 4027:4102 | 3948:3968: 0.36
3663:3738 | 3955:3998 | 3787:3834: 0.18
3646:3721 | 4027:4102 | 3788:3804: 0.28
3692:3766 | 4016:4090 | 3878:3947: 0.31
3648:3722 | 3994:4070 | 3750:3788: 0.15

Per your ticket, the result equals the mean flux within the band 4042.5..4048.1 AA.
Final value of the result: 30.8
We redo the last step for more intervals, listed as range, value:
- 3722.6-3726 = 19.9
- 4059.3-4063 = 29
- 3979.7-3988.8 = 27.5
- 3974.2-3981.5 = 23.1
